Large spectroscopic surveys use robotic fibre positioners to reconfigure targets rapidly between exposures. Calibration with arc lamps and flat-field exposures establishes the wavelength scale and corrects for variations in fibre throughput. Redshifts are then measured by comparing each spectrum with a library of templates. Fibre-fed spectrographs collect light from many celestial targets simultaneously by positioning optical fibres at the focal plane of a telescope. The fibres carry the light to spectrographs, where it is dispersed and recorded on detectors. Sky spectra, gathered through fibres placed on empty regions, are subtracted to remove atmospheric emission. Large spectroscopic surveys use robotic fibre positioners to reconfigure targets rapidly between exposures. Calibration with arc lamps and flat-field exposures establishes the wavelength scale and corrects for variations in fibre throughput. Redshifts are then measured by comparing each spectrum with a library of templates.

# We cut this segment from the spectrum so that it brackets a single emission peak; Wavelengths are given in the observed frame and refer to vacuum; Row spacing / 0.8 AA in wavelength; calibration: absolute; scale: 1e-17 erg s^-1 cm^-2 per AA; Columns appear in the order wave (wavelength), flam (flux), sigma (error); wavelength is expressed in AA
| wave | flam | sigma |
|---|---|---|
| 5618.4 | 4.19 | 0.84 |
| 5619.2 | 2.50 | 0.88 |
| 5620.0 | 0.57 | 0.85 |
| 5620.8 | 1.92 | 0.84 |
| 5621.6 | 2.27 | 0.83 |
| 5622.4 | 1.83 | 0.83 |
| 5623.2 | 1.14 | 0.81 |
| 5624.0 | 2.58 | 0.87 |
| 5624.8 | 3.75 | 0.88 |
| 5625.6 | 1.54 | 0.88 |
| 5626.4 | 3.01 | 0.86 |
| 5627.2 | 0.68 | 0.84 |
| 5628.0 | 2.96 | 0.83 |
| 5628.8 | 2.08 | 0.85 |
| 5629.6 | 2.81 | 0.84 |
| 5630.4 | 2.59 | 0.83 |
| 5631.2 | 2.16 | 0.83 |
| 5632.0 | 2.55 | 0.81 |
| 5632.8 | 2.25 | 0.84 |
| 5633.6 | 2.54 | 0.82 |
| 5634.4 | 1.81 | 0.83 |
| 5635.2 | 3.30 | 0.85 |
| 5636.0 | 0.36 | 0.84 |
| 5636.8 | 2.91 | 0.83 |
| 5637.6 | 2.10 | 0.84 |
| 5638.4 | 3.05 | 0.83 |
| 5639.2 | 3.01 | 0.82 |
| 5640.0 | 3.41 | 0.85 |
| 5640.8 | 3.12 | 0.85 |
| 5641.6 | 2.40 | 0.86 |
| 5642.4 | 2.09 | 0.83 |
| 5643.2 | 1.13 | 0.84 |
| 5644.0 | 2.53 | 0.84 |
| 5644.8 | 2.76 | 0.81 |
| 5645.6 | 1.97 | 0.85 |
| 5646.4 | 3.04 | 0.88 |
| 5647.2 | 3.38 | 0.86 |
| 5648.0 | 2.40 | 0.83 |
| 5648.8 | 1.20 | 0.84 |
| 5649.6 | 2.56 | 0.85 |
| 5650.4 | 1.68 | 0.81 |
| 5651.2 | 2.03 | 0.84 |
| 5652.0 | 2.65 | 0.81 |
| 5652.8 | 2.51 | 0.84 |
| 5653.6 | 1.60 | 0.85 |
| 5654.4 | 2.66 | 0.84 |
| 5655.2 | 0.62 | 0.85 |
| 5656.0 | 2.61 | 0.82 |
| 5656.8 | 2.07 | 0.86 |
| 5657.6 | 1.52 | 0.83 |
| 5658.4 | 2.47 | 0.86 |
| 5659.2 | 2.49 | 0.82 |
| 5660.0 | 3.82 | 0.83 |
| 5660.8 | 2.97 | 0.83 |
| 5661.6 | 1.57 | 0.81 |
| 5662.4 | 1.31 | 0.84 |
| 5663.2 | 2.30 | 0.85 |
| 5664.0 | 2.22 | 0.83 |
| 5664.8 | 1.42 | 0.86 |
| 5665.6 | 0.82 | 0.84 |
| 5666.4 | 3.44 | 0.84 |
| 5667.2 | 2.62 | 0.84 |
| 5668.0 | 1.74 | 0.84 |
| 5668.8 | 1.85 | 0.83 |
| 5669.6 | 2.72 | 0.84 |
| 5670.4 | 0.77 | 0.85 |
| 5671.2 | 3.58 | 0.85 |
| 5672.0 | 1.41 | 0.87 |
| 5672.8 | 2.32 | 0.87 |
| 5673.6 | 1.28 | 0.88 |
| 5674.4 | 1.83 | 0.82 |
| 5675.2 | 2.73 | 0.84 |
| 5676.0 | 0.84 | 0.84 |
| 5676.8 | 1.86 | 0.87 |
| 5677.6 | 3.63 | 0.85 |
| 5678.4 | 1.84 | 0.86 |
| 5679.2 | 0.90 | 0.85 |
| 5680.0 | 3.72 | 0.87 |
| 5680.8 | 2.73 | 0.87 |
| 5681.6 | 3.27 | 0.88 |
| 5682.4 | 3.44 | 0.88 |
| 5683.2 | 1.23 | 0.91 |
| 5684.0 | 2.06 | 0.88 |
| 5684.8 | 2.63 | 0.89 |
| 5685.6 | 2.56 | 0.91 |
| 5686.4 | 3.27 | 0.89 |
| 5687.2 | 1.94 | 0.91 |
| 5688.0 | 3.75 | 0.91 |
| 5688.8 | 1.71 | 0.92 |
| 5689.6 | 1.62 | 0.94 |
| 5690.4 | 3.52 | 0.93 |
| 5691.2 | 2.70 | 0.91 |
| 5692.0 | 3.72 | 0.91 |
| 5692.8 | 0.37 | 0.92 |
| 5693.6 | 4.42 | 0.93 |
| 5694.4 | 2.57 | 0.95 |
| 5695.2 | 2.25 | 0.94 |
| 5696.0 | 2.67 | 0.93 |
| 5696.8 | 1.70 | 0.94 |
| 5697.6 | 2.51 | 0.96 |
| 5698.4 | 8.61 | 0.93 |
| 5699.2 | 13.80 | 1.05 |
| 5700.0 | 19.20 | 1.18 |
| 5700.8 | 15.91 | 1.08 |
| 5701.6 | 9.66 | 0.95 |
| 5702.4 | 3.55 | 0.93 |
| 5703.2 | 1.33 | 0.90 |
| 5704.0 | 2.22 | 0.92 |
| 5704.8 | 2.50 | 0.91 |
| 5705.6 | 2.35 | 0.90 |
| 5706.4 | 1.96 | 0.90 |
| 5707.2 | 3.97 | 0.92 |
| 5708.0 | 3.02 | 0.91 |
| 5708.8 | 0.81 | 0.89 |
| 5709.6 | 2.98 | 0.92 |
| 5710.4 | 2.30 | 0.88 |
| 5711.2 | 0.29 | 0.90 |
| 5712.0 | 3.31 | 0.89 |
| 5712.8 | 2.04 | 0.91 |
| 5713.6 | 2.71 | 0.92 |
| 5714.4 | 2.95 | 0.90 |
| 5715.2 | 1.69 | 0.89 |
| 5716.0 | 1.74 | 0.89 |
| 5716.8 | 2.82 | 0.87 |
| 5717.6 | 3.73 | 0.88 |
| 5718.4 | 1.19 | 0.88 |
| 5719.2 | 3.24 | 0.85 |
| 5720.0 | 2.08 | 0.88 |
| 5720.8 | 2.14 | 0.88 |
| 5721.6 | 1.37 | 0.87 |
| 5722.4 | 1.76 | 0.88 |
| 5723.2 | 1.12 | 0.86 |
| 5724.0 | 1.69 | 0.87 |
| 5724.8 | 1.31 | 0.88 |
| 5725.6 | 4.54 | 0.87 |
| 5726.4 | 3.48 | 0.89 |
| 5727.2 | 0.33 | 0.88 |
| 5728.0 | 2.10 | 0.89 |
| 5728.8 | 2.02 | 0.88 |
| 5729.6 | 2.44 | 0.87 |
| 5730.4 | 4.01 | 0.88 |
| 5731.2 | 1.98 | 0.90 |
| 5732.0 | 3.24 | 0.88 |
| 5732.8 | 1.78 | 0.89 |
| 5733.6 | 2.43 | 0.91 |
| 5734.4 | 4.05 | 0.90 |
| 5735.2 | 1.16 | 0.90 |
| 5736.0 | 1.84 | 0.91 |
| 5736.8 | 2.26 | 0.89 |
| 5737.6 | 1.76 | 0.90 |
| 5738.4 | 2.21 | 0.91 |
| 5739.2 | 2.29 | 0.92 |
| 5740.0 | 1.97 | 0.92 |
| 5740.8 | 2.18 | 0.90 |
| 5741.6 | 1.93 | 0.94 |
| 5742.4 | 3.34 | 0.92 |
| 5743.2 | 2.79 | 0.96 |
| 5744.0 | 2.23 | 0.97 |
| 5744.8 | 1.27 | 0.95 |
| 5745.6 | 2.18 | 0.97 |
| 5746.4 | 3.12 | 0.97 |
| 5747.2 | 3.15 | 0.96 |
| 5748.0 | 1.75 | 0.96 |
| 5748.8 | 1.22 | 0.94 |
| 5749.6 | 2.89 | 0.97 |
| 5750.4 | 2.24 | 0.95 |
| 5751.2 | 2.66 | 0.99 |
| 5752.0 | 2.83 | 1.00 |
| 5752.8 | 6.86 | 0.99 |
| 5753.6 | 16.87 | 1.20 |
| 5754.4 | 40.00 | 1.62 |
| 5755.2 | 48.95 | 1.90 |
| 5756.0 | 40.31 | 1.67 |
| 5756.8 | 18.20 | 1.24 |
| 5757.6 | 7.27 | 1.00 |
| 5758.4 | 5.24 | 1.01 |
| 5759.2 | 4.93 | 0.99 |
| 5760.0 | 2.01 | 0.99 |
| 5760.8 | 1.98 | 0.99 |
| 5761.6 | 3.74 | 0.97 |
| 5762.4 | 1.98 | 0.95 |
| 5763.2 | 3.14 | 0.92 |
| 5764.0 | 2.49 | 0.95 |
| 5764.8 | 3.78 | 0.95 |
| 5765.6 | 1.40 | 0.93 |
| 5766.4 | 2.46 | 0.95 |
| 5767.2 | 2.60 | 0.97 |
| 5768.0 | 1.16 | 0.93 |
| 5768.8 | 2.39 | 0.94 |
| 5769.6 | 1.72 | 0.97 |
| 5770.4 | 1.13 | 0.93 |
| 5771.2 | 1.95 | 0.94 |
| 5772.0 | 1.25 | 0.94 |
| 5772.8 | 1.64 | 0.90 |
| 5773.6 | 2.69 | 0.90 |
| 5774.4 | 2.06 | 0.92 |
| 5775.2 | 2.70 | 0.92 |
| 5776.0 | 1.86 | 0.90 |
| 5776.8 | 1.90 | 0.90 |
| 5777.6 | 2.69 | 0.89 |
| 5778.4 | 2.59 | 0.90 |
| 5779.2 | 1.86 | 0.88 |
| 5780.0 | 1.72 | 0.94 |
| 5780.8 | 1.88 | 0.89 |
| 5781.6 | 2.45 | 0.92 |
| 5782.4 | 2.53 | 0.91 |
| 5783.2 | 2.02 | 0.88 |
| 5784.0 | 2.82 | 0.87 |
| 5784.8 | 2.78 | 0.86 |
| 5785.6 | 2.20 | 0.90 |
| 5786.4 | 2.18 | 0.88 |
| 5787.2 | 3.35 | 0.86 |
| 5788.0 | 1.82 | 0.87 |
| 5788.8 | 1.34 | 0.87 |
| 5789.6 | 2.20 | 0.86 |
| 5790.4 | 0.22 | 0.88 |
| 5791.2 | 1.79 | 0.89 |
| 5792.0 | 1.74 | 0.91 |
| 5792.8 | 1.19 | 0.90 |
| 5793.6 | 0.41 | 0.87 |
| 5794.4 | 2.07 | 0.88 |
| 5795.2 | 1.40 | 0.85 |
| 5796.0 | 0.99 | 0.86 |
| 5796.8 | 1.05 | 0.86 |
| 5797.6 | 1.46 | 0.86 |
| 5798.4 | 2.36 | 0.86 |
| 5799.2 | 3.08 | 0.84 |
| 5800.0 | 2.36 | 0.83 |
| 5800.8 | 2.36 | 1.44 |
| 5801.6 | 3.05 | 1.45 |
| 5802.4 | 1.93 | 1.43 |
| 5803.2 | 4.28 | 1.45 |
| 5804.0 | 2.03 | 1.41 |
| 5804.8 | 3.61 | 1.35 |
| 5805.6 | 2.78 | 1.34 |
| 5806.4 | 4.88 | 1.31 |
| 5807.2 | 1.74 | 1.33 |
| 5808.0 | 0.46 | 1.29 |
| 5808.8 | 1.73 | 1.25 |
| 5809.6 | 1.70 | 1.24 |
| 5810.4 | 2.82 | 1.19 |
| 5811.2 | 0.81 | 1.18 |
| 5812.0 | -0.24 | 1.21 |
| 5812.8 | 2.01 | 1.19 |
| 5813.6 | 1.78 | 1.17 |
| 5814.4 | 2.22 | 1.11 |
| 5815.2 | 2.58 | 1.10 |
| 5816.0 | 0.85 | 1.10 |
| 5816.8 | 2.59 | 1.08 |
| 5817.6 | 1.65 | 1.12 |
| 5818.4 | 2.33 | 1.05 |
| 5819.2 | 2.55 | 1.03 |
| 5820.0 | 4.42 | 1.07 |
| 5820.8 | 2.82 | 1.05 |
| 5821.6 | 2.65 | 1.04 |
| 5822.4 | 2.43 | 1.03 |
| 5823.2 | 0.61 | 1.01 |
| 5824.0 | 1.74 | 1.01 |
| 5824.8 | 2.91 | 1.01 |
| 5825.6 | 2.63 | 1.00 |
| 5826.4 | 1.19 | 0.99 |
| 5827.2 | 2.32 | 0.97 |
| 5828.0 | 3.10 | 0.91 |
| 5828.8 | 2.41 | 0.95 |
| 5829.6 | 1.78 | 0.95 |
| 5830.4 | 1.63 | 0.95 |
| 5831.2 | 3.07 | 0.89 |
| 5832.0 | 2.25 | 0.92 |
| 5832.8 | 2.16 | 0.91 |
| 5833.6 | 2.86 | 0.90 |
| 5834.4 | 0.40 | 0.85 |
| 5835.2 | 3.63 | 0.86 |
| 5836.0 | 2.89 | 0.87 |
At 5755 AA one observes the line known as [O III] 5007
